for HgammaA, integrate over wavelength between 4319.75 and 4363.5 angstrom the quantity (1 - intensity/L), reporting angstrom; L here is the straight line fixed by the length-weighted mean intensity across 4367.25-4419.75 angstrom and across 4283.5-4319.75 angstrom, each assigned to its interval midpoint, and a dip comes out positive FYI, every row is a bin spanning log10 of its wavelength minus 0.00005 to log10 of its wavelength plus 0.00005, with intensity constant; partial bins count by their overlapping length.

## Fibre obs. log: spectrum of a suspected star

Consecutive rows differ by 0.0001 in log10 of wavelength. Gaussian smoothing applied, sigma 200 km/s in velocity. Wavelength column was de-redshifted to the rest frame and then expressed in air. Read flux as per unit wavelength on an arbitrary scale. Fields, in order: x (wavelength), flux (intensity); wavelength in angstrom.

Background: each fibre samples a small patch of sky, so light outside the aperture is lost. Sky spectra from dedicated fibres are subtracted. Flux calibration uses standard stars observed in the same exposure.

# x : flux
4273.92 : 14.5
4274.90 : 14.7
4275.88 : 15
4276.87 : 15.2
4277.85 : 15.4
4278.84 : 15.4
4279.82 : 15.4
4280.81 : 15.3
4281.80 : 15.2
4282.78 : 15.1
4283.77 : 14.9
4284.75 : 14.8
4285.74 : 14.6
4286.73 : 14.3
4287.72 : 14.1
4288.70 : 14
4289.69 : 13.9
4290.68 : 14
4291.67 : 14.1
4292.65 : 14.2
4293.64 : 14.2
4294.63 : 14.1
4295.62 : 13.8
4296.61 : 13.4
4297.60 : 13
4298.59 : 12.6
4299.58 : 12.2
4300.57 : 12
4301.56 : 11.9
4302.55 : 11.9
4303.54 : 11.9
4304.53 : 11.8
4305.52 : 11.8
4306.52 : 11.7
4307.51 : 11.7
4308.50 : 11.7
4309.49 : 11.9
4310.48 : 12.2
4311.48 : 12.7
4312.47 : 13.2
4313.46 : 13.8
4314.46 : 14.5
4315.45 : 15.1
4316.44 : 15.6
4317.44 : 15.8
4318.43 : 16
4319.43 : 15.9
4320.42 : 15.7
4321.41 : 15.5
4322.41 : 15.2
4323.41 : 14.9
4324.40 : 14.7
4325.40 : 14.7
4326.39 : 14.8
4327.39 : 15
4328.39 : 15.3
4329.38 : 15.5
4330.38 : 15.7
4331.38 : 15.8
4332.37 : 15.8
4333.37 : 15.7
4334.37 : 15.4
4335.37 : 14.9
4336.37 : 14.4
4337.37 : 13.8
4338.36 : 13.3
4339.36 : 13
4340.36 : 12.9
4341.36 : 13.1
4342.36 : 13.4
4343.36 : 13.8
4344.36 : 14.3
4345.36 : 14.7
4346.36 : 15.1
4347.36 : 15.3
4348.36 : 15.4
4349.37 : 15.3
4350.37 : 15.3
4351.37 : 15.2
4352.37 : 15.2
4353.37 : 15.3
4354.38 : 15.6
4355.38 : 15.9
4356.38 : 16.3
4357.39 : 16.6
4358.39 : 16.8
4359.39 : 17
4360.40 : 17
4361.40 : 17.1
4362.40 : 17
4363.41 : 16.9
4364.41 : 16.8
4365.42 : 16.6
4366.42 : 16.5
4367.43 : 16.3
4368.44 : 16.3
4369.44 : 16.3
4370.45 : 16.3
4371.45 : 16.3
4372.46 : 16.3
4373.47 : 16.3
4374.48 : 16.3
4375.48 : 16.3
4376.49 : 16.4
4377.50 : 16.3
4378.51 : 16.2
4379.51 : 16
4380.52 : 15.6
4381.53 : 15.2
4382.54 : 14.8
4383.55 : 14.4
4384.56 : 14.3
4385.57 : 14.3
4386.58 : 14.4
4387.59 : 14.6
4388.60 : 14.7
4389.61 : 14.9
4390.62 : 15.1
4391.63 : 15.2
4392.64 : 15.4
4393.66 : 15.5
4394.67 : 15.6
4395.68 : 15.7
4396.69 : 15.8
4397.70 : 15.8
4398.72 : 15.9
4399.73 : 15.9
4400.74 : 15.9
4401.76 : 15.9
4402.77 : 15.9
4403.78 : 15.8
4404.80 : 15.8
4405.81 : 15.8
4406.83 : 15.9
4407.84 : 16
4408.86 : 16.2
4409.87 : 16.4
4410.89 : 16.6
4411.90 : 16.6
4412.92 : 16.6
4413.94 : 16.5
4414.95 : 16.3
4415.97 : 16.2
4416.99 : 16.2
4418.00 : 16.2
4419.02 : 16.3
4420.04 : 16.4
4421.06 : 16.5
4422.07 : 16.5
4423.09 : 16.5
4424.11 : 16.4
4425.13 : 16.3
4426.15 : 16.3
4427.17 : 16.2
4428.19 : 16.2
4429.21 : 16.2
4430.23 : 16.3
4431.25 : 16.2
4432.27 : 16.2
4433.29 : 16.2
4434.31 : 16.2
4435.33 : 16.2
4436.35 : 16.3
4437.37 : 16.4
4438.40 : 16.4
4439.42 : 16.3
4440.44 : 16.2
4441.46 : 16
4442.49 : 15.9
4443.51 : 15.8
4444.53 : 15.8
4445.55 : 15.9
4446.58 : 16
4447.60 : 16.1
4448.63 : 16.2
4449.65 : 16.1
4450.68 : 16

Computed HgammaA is -2.2 angstrom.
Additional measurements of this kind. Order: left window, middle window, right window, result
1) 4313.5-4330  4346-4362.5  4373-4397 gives -0.7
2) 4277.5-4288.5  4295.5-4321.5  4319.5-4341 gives 2.8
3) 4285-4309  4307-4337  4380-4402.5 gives -2.2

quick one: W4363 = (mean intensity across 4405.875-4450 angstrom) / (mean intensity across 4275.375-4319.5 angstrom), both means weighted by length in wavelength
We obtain 1.18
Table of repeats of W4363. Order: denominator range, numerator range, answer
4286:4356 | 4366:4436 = 1.13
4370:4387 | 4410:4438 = 1.04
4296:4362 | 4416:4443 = 1.13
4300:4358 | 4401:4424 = 1.13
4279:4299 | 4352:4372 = 1.15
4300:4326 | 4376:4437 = 1.17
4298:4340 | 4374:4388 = 1.10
